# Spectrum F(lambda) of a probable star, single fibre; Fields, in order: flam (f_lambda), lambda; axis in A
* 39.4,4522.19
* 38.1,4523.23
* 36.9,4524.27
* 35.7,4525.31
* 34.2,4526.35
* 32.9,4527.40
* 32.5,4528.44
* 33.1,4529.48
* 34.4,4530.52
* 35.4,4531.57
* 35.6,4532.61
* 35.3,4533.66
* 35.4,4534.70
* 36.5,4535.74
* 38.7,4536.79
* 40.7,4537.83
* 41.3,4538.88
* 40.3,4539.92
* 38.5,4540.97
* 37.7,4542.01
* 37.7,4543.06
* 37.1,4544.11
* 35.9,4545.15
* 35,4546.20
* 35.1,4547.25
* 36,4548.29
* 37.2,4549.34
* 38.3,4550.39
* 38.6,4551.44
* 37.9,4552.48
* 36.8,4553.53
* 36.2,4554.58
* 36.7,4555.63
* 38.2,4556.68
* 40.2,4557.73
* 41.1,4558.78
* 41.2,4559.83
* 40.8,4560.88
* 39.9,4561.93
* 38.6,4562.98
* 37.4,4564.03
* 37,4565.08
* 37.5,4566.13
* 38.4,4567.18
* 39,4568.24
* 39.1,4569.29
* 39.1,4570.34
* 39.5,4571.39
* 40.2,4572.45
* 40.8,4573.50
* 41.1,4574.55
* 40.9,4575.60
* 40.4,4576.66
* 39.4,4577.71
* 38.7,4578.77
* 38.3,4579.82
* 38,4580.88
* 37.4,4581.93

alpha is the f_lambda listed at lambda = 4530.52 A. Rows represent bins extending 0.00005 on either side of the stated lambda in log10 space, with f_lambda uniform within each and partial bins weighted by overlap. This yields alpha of 34.4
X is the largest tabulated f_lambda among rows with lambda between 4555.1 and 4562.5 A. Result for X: 41.2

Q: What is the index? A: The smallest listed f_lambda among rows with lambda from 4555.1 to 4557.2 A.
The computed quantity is 36.7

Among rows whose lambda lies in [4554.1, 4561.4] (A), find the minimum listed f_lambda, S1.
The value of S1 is 36.2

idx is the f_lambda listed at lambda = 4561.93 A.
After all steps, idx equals 39.9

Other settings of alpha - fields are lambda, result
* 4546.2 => 35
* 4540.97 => 38.5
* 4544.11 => 37.1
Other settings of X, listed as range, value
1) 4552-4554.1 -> 37.9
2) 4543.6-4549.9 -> 37.2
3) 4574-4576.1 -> 41.1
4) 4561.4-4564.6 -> 39.9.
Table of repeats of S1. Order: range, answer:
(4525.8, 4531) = 32.5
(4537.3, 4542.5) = 37.7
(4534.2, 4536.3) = 35.4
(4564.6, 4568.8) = 37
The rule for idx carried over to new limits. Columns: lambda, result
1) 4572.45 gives 40.2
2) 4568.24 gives 39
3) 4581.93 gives 37.4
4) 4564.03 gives 37.4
